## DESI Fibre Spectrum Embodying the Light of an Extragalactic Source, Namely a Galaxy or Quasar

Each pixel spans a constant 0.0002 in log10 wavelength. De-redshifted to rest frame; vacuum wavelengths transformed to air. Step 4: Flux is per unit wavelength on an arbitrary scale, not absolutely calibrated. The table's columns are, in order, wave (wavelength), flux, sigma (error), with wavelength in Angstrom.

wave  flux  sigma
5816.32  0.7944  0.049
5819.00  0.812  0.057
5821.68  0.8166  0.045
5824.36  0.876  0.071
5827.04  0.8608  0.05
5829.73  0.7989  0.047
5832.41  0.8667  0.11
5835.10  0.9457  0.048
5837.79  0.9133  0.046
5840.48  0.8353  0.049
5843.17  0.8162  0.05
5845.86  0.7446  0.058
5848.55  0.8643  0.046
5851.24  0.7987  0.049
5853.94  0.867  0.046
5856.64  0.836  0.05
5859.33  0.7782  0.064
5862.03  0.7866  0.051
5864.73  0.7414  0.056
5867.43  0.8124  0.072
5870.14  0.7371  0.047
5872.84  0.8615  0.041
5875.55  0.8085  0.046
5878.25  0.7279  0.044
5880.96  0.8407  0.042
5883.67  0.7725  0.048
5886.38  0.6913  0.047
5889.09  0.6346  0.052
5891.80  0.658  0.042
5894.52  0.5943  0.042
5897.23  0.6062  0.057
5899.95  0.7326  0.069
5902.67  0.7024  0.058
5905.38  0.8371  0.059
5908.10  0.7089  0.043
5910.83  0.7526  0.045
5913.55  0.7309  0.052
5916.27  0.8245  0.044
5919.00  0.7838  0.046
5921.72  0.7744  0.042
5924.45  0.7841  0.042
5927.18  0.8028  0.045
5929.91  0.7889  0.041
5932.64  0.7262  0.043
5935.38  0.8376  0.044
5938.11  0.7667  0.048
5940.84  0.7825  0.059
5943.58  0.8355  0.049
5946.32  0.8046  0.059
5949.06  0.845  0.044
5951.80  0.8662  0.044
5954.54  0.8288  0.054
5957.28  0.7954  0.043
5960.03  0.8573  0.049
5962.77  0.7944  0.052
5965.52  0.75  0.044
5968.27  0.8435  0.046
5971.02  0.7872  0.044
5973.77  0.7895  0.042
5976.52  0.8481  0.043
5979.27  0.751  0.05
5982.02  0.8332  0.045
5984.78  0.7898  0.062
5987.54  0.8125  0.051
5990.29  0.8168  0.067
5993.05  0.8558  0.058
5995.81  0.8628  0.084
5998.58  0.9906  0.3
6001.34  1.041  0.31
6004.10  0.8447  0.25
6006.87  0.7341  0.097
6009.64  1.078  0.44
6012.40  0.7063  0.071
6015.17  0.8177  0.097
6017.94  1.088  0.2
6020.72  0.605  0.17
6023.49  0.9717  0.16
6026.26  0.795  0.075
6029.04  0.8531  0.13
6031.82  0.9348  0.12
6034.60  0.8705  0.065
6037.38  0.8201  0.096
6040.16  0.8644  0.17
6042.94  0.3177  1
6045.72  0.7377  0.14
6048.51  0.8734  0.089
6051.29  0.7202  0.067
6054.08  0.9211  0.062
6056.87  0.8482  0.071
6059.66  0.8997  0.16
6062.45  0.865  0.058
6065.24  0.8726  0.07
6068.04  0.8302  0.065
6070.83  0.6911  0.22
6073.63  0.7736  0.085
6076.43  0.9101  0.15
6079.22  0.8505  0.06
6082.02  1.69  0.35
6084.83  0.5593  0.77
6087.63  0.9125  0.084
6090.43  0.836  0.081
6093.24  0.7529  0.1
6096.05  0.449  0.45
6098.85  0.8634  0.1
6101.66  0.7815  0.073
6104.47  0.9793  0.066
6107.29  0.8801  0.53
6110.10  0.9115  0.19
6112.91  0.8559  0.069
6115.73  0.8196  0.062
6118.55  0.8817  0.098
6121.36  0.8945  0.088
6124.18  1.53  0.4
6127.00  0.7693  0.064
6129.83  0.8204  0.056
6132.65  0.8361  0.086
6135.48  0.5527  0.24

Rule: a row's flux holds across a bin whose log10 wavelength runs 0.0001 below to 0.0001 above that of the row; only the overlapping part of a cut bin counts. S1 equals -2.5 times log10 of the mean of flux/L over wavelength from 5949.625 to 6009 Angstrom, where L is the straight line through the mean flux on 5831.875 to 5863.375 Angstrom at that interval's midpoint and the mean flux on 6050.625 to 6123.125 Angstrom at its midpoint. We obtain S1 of 0.02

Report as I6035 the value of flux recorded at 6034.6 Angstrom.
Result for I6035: 0.8705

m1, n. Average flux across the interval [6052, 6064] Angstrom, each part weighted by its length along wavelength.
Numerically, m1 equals 0.874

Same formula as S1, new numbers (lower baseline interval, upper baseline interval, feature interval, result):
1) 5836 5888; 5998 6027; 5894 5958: 0.083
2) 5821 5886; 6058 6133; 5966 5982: 0.060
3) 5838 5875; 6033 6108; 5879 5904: 0.172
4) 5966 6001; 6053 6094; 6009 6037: -0.010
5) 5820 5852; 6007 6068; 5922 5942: 0.073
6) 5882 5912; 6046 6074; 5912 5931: -0.093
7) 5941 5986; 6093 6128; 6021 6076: 0.053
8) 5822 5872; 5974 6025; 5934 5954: 0.034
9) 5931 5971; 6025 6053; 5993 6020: -0.137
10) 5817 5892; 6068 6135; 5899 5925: 0.081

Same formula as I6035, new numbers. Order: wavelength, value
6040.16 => 0.8644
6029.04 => 0.8531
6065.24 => 0.8726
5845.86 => 0.7446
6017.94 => 1.088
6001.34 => 1.041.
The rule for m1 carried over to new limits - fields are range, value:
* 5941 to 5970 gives 0.82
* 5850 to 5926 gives 0.757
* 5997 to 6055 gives 0.837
